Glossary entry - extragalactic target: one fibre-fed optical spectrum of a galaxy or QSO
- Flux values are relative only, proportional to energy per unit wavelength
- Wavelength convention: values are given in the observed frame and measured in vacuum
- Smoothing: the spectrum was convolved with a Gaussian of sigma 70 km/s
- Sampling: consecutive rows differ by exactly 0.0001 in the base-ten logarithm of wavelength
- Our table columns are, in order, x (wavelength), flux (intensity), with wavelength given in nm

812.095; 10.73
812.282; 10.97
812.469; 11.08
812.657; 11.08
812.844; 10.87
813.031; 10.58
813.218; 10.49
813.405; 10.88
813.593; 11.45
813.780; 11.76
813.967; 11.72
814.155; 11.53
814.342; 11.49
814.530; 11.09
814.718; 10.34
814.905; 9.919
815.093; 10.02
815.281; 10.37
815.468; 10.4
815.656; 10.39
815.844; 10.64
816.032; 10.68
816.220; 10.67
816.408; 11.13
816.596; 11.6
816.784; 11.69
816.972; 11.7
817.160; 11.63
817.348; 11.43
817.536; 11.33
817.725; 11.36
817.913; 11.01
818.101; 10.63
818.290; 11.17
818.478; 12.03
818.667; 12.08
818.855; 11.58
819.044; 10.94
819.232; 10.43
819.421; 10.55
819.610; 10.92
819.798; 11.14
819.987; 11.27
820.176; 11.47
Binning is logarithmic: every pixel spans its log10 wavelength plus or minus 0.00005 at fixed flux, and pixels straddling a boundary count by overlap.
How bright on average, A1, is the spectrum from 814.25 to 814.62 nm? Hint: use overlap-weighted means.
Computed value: 11.3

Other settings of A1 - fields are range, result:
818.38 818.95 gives 11.9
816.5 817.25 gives 11.7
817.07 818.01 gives 11.4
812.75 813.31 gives 10.7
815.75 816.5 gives 10.8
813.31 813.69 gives 11.2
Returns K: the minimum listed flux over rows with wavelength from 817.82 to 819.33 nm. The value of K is 10.43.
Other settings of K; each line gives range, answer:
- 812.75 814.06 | 10.49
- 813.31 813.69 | 10.88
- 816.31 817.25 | 11.13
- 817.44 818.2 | 10.63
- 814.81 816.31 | 9.919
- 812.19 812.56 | 10.97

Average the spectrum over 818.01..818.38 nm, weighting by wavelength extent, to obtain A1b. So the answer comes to 10.9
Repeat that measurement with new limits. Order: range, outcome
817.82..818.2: 10.8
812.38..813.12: 10.9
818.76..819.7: 10.9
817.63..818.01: 11.2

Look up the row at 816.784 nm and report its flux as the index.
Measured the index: 11.69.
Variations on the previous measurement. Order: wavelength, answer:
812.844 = 10.87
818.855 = 11.58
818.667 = 12.08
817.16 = 11.63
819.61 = 10.92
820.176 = 11.47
